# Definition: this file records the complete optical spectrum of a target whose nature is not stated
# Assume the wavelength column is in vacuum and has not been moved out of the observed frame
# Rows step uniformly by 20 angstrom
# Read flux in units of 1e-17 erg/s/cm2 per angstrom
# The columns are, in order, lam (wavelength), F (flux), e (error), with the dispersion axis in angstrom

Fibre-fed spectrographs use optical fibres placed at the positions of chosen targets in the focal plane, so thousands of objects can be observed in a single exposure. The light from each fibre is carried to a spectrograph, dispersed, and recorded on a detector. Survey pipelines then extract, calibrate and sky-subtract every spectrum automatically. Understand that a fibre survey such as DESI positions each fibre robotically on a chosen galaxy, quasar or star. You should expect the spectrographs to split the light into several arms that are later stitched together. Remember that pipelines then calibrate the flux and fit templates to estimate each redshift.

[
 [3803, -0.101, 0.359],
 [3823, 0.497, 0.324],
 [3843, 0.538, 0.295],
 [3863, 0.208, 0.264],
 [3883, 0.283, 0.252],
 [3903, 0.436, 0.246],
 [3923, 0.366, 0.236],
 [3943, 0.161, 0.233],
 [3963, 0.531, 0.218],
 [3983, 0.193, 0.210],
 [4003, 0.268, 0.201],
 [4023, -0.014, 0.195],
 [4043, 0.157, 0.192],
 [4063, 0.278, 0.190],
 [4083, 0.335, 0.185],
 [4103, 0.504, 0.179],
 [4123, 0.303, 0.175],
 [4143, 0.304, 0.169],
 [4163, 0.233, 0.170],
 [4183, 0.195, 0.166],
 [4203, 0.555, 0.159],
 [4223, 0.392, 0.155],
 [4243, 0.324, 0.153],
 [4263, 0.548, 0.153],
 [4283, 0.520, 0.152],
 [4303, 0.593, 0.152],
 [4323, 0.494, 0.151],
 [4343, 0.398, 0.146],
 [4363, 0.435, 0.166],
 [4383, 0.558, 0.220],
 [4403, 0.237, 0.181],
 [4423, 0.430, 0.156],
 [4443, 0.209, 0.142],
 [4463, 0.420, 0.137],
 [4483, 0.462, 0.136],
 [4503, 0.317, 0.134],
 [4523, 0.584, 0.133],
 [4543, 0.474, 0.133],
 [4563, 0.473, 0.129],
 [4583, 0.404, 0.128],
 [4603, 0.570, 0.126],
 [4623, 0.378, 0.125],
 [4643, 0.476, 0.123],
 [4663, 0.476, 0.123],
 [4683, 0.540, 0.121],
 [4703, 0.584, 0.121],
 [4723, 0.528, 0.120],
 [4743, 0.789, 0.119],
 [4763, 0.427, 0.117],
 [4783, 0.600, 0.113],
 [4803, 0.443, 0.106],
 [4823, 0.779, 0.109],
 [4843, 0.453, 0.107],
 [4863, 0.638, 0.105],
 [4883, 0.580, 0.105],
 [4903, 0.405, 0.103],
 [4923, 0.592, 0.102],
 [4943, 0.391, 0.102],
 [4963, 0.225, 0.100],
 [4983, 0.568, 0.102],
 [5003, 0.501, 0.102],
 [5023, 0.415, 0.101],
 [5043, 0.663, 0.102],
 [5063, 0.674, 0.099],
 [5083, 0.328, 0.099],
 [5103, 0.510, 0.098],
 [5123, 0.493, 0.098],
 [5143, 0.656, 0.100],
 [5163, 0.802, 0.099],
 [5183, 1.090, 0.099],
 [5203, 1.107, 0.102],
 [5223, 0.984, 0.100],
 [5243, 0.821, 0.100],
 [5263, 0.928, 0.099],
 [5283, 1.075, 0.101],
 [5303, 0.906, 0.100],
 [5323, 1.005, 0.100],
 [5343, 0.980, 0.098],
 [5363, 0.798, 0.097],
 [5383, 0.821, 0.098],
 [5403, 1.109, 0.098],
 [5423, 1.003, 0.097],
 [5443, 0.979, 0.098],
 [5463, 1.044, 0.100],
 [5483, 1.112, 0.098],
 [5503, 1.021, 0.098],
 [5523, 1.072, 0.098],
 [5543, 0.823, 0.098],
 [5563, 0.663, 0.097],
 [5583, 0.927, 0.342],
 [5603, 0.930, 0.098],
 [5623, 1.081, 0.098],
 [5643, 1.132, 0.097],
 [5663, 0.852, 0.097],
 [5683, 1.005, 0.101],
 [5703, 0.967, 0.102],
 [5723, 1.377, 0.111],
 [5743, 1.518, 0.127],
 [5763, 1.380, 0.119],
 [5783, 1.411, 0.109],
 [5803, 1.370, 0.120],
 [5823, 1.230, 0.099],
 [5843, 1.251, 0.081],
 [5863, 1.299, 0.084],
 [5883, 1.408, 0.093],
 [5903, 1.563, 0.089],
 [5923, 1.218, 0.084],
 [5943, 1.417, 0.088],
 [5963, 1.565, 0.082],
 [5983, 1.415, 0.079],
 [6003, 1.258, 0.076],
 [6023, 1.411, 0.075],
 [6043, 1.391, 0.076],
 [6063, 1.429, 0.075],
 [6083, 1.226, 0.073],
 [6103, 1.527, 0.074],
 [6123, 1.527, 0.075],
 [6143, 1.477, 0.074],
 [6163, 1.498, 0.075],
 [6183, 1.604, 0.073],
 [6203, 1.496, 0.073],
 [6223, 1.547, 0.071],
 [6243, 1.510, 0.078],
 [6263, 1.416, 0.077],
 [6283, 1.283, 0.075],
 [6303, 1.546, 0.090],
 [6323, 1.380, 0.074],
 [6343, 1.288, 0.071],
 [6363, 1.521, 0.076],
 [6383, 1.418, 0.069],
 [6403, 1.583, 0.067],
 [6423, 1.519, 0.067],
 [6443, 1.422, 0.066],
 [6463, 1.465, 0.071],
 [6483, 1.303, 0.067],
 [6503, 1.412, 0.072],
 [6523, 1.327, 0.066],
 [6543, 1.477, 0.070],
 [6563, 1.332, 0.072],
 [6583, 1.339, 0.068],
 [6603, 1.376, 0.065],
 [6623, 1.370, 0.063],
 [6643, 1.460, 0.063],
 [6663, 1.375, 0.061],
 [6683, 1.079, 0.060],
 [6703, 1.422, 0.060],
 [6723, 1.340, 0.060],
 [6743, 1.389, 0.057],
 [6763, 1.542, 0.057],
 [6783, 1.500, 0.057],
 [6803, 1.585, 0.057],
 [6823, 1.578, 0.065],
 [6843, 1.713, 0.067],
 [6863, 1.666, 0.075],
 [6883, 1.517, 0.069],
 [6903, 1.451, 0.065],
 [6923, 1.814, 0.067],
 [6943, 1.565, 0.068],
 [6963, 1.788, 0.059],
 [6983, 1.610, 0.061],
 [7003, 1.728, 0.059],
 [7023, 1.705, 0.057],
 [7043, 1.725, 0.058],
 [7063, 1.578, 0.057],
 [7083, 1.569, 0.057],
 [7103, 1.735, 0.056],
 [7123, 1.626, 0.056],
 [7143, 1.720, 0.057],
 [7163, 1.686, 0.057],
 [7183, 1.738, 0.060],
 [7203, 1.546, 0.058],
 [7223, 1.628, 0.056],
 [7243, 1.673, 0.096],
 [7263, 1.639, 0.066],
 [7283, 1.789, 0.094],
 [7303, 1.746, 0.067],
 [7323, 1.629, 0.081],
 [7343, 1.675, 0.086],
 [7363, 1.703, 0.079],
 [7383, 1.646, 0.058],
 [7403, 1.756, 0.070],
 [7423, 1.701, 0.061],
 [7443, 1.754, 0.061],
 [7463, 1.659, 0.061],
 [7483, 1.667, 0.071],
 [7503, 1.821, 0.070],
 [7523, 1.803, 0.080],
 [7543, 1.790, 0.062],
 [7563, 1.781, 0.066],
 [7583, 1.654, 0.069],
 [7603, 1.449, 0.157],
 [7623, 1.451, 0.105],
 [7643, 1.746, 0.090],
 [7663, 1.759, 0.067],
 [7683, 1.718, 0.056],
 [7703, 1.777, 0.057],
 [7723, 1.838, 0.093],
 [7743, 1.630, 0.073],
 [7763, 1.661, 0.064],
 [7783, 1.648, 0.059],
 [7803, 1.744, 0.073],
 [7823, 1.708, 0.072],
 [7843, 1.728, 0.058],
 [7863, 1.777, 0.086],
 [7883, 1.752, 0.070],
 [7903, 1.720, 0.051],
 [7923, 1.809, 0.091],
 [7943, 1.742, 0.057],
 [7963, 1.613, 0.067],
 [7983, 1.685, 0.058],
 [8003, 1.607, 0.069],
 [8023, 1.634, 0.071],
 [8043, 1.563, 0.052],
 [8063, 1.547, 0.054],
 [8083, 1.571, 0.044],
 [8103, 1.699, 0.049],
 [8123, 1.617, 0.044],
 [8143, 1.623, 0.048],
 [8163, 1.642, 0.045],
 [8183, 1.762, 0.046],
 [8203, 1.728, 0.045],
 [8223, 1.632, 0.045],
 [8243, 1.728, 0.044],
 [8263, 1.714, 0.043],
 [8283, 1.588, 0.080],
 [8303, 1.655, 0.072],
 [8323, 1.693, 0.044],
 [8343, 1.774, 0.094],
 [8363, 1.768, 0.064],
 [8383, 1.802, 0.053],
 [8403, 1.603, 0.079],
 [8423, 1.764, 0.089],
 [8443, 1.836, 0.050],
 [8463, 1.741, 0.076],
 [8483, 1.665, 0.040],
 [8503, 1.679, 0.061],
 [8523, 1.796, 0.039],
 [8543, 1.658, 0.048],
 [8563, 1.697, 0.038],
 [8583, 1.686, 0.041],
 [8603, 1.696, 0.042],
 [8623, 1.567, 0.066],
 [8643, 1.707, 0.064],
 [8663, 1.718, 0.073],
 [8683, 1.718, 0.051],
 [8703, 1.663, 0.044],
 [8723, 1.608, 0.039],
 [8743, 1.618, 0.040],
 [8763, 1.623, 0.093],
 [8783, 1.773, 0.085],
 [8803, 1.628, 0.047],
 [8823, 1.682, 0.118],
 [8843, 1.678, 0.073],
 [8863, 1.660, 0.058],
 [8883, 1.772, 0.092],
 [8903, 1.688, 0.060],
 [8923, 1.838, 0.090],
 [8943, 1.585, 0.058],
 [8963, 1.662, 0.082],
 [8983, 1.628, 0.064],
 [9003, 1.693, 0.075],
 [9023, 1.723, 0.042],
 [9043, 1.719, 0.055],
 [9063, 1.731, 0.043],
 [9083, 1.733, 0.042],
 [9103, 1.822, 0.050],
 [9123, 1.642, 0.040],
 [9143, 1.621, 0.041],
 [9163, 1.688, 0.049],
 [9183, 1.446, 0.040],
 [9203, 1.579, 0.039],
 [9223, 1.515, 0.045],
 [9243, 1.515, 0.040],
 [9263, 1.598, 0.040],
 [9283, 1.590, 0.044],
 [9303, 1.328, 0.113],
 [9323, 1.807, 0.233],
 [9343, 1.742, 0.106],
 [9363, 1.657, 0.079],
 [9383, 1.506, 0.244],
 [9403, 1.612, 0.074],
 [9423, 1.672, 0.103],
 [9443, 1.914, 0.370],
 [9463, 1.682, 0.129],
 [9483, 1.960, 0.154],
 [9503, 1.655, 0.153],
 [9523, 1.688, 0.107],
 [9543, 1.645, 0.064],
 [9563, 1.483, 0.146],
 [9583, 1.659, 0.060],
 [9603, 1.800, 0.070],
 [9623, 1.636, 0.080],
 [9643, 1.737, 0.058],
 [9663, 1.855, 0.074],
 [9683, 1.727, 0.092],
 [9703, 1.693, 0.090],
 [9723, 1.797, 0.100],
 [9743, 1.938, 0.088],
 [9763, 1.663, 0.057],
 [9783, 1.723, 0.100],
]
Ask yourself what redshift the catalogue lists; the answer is 0.29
